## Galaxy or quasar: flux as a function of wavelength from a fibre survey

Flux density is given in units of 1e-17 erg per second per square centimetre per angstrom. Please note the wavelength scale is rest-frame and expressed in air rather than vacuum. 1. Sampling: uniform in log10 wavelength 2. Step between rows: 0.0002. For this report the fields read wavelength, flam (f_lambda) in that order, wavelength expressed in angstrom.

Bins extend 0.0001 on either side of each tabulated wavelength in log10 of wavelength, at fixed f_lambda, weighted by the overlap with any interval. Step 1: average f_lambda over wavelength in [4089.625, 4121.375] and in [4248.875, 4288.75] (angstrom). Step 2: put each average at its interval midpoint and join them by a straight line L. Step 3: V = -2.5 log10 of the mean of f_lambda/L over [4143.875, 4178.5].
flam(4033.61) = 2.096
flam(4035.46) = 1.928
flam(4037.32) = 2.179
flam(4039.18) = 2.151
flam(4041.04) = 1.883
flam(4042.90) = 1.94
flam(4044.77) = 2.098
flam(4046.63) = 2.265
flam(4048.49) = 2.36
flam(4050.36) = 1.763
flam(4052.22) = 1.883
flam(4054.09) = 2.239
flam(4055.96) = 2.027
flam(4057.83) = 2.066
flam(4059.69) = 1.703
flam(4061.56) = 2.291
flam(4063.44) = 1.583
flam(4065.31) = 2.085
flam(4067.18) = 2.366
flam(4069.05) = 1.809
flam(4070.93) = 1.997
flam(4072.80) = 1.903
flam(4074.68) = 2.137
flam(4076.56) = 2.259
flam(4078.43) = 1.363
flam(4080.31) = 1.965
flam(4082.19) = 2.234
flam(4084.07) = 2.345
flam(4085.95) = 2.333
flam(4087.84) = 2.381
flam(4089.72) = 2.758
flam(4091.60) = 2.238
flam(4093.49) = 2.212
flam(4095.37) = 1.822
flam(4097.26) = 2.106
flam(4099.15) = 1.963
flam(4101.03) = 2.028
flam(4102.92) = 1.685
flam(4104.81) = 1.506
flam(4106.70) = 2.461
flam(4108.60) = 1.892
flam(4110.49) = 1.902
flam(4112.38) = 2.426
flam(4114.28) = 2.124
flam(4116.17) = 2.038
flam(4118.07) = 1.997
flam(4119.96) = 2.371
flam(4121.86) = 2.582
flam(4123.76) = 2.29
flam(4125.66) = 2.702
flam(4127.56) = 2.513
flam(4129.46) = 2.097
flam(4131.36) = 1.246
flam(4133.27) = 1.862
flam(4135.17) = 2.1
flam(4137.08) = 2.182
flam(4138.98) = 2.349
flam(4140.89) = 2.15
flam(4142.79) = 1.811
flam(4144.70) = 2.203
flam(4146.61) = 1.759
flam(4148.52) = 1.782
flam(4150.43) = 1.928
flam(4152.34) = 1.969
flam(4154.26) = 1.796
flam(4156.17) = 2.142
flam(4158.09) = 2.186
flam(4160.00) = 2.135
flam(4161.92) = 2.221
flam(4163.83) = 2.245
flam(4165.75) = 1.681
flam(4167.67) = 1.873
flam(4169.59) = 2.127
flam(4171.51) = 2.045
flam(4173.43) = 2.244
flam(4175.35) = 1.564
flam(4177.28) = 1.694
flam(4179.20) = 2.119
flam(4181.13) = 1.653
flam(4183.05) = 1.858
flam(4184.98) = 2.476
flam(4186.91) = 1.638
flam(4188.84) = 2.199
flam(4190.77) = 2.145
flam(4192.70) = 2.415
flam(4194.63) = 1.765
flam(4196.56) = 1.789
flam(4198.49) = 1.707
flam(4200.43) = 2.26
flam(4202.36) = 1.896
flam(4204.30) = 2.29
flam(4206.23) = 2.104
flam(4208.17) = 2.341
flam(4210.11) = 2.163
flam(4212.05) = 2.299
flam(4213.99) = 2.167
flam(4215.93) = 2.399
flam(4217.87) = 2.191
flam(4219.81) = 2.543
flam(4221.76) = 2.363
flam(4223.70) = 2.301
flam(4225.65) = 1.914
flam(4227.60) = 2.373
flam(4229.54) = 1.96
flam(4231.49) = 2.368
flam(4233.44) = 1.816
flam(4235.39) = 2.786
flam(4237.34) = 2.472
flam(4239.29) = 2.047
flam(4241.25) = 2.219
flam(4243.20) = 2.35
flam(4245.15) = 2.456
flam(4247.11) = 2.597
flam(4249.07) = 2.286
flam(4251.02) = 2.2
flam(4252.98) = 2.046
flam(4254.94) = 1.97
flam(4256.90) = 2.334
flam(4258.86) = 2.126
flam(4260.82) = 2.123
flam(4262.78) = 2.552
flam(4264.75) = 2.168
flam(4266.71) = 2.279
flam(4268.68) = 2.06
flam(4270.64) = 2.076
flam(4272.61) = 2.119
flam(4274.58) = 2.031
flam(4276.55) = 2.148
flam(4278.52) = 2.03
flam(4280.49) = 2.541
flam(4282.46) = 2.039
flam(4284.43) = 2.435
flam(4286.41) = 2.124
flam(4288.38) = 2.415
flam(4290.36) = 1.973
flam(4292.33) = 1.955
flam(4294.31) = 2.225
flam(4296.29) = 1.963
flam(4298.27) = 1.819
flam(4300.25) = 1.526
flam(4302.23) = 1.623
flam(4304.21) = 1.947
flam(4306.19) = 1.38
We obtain 0.07 mag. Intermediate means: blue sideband 2.08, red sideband 2.19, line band 1.98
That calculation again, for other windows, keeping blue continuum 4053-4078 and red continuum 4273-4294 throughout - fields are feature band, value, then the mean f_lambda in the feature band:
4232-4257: -0.06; 2.27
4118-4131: -0.14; 2.34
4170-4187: 0.08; 1.94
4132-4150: 0.04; 2.01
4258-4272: -0.02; 2.2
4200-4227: -0.06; 2.23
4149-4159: 0.05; 1.99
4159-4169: 0.03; 2.04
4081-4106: -0.04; 2.13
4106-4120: -0.04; 2.13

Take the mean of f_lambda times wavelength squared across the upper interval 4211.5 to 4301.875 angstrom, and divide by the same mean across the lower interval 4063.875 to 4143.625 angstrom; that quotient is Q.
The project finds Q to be 1.12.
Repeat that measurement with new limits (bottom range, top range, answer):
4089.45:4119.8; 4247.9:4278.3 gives 1.13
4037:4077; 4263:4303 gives 1.14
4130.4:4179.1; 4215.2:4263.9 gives 1.20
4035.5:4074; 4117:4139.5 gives 1.12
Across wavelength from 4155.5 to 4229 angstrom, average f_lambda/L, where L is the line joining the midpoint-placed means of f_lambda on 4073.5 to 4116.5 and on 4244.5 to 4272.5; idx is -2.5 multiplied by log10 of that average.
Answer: 0.04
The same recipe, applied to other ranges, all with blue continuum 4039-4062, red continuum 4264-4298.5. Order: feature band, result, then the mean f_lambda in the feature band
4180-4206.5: 0.048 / 2.01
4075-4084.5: 0.017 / 2.02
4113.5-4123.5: -0.080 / 2.23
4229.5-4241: -0.070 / 2.26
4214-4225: -0.105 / 2.33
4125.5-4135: 0.023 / 2.03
